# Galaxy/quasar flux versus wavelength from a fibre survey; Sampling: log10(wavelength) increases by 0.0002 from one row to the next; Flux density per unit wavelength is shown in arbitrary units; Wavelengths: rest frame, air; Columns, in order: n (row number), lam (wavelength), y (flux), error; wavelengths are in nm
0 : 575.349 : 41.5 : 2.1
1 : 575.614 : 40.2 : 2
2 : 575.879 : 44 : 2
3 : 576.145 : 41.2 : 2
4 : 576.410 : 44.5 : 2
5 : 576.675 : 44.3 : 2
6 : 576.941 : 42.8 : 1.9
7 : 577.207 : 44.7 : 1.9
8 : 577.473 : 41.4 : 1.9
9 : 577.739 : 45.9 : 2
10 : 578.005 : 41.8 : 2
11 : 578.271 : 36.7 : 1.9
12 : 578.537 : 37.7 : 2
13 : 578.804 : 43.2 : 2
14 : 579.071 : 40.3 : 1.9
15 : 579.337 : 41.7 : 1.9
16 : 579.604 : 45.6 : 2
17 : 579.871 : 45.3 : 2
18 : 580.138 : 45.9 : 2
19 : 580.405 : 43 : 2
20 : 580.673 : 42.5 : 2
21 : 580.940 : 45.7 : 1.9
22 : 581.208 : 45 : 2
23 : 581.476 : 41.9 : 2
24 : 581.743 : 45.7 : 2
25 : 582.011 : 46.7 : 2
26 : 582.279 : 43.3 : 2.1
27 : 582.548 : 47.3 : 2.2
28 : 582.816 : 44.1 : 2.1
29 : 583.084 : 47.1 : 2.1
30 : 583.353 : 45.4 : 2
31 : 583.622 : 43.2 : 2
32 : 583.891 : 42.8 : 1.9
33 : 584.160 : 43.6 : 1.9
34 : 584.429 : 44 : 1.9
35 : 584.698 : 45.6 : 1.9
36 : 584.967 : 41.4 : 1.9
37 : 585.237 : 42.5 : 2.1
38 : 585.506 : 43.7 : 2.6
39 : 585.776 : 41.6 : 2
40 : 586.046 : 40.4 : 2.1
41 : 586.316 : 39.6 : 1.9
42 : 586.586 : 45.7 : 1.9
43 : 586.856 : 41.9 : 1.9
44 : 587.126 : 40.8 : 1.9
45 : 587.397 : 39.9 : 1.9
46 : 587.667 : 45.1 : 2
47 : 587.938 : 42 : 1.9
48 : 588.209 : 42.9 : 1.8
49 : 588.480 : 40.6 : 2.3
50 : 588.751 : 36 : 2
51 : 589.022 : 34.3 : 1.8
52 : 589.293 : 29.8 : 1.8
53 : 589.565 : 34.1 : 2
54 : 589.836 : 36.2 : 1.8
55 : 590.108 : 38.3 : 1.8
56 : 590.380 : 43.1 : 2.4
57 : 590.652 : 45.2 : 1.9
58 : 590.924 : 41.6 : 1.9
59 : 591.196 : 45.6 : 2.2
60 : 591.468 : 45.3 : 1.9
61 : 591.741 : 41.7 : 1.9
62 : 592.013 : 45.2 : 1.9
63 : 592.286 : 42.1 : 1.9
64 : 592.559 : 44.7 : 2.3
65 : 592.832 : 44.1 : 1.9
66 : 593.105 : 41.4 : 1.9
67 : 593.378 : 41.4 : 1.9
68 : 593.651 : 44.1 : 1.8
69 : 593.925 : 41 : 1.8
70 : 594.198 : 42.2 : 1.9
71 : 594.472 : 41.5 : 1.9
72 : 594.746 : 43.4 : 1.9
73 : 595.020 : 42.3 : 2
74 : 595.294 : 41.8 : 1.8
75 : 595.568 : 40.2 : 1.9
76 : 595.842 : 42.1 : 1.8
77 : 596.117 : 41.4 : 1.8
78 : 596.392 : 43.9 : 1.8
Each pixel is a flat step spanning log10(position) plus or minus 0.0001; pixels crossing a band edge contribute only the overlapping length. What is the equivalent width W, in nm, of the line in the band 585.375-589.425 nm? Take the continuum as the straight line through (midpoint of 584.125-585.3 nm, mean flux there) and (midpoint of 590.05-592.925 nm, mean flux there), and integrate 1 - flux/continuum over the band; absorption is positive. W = 0.30 nm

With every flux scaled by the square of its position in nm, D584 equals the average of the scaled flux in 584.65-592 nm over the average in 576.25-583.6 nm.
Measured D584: 1.0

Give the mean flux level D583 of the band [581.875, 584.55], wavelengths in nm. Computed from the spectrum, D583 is 44.7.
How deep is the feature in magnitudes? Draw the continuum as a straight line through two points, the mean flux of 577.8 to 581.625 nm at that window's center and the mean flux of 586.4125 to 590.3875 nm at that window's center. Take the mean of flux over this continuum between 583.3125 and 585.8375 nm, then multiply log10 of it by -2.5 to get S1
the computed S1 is -0.07 mag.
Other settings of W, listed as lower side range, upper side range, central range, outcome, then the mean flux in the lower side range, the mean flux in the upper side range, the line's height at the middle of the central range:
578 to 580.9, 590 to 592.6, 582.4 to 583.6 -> -0.09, 42.3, 43.3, 42.6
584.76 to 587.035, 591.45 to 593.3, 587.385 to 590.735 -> 0.30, 42.2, 43.3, 42.7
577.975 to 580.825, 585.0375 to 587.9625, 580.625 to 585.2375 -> -0.25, 42.2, 42.1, 42.1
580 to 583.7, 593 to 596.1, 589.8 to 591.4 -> 0.02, 44.8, 41.9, 42.8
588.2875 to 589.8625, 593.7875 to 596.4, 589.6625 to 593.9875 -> -0.47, 35.4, 41.9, 38.3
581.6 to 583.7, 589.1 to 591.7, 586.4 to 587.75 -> -0.01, 45.4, 39.9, 42.2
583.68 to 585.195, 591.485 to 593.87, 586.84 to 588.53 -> 0.05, 43.4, 43.1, 43.3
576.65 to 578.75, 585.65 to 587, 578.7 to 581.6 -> -0.13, 41.8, 41.8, 41.8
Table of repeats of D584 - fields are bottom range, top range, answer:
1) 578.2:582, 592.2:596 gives 1.03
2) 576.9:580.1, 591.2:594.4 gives 1.07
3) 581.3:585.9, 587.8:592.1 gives 0.93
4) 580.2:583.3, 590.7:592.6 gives 1.01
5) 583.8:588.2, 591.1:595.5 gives 1.03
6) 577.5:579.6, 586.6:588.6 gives 1.05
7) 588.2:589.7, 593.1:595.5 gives 1.20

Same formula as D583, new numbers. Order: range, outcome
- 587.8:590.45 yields 37.6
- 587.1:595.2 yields 41.2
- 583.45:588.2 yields 42.6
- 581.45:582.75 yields 45.2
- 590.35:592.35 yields 43.8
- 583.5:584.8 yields 43.8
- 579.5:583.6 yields 44.9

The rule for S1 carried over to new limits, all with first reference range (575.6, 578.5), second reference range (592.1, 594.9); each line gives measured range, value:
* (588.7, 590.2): 0.22 mag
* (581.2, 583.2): -0.07 mag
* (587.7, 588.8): 0.04 mag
